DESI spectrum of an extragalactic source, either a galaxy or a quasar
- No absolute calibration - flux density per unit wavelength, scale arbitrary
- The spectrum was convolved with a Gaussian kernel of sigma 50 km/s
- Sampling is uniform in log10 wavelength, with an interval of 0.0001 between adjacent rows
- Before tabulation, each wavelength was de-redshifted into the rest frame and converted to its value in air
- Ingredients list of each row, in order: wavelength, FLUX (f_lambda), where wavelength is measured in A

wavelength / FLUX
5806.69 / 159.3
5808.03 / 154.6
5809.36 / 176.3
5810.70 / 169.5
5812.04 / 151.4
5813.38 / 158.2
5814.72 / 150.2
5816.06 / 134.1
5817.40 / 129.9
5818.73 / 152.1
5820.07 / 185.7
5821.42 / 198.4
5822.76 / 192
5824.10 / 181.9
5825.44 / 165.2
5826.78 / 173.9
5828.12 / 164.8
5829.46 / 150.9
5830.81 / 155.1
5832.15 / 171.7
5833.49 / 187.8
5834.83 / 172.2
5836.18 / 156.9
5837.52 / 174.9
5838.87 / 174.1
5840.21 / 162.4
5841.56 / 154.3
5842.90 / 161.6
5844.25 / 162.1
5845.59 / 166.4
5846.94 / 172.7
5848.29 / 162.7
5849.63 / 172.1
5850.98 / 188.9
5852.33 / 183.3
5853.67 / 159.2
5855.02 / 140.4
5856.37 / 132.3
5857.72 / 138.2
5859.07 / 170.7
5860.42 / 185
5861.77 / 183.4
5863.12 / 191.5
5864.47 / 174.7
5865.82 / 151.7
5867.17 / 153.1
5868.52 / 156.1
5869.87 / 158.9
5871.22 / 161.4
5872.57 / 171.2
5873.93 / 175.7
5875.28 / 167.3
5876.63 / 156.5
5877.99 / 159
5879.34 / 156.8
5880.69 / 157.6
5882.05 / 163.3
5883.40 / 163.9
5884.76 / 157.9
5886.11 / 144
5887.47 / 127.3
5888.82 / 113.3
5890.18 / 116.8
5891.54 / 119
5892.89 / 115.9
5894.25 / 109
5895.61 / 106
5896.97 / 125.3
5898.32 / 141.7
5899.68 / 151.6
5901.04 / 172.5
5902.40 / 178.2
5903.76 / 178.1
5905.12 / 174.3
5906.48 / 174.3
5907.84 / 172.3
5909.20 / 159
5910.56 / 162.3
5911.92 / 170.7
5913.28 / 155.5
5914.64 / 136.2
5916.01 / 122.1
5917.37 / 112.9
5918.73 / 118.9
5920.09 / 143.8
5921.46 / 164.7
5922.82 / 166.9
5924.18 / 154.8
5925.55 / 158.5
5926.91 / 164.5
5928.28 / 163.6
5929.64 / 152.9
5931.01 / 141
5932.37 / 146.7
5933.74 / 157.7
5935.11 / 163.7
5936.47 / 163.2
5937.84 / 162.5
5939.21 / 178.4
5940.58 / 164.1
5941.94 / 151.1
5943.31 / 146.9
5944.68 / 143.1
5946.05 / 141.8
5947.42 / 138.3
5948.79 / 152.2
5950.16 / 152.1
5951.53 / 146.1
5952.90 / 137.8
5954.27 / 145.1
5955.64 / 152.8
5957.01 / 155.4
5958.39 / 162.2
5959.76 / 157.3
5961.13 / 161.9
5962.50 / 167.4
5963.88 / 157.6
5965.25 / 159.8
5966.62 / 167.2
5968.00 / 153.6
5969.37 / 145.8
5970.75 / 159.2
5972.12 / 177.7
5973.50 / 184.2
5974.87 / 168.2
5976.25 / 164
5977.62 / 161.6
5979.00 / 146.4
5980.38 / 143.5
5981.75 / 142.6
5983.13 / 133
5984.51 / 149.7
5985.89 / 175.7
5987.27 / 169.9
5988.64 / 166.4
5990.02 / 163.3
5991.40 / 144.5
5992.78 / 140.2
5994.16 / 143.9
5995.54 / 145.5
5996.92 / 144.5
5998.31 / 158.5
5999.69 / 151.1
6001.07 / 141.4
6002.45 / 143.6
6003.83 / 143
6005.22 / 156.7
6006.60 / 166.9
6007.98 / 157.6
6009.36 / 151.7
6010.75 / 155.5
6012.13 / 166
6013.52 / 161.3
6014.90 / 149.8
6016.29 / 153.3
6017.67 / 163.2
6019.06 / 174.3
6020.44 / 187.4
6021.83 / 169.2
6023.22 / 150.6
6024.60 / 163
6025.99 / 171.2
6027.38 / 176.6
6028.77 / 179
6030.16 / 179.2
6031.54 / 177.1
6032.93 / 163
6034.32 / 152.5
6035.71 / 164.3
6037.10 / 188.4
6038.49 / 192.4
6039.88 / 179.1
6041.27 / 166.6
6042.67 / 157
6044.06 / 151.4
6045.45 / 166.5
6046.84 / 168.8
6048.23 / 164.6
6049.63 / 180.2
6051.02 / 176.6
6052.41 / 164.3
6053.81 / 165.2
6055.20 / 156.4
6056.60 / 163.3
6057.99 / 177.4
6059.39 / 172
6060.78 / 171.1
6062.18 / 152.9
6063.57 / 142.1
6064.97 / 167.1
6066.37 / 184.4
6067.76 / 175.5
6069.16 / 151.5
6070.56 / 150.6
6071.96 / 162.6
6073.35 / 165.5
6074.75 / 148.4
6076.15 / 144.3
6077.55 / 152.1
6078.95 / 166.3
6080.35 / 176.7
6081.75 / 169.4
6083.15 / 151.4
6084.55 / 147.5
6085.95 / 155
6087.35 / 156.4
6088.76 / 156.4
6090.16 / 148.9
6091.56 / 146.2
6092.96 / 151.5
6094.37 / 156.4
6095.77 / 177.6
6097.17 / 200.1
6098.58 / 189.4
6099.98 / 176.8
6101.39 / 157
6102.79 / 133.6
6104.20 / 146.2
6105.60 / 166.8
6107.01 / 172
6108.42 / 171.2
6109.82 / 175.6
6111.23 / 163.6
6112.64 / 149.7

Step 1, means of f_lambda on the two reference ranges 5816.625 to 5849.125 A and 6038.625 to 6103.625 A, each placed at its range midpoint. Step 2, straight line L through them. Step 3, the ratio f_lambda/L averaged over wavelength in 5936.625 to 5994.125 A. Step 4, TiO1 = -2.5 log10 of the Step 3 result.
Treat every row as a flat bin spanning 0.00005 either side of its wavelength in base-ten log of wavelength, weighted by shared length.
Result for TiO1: 0.06 mag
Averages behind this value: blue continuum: 168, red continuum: 163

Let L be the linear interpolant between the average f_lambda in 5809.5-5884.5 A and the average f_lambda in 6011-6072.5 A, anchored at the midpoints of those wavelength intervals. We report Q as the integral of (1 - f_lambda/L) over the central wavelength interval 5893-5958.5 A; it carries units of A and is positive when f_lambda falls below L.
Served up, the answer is 5.6 A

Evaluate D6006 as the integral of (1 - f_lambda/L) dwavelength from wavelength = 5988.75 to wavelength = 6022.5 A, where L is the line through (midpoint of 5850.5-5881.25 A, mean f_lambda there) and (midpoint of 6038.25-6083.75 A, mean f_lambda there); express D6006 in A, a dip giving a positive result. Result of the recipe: 1.8 A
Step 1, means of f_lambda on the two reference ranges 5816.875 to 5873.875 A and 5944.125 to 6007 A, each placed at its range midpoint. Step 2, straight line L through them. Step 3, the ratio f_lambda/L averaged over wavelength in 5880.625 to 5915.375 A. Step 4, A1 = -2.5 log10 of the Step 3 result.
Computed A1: 0.10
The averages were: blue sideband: 167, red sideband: 154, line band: 148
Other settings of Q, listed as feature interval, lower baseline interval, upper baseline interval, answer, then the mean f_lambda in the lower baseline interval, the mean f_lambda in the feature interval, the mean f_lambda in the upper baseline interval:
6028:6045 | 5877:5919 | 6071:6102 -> -1.44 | 146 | 171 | 162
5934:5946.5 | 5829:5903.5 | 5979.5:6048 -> 0.10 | 157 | 157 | 160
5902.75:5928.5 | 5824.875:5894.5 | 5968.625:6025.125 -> 0.44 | 159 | 156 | 157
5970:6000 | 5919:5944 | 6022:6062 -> 1.26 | 157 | 156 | 169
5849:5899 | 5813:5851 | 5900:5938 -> 2.86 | 166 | 153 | 157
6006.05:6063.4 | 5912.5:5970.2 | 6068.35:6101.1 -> -3.24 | 152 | 167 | 161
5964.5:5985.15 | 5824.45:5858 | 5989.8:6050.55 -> 0.70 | 165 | 157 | 162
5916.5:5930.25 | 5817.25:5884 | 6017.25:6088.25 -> 1.35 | 166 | 150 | 166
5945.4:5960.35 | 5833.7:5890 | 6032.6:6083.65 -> 1.28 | 162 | 149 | 165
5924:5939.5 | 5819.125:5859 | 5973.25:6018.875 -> 0.13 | 168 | 159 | 155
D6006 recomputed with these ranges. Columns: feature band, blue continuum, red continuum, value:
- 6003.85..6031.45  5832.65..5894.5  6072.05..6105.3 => -0.9 A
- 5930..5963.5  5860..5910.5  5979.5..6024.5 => 0.3 A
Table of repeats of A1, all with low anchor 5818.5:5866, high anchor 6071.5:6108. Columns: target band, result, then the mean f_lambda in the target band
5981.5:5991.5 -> 0.05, 157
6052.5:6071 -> -0.02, 164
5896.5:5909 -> 0.02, 164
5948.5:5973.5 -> 0.05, 157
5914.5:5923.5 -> 0.20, 138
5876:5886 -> 0.06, 158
